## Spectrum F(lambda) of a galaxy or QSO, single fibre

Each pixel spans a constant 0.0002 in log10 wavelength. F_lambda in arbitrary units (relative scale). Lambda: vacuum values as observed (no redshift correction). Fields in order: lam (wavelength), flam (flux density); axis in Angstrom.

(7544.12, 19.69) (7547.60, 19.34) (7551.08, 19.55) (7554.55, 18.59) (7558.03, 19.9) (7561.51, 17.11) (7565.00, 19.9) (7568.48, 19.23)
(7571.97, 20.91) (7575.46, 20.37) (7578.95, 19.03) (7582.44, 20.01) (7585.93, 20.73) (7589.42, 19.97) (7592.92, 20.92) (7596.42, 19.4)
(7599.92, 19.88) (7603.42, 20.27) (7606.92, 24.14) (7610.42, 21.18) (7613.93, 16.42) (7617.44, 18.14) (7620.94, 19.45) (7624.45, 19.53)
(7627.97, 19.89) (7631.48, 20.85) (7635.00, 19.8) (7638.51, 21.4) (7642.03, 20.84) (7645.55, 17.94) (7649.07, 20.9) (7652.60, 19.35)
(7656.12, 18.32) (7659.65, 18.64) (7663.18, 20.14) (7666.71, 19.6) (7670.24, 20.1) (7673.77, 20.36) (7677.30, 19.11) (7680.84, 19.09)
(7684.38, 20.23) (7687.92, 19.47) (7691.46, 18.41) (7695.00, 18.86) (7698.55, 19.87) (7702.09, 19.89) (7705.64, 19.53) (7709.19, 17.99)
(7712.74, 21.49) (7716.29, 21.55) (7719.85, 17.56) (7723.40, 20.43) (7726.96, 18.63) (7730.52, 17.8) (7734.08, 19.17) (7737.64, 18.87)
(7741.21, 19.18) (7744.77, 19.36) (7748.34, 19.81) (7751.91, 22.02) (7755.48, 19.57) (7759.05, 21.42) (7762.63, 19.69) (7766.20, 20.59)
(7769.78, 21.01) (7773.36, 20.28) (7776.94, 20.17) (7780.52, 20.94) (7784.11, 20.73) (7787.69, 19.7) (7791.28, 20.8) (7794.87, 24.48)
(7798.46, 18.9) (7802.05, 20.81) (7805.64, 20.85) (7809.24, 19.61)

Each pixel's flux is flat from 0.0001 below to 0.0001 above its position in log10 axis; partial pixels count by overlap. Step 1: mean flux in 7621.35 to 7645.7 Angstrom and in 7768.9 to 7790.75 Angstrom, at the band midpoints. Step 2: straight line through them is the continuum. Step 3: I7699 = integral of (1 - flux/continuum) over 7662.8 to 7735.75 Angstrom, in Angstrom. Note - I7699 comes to 2.9 Angstrom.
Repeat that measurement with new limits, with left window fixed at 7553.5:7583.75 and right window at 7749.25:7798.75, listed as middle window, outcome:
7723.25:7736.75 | 1.1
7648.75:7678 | 0.7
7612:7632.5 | 0.8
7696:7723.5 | 0.9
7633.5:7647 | -0.1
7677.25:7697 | 1.0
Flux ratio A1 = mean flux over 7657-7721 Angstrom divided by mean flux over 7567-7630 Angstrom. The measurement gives 1.0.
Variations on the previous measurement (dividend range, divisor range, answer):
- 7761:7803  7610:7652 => 1.05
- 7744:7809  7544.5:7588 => 1.05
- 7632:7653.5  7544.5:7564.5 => 1.06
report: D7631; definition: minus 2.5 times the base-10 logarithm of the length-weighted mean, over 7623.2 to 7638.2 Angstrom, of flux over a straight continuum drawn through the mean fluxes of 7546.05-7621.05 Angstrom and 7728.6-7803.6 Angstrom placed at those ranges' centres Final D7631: -0.02 mag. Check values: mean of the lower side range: 19.8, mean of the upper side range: 20.2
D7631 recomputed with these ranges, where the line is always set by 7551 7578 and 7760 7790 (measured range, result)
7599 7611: -0.10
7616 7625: 0.04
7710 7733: 0.04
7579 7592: -0.03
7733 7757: 0.03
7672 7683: 0.02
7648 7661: 0.03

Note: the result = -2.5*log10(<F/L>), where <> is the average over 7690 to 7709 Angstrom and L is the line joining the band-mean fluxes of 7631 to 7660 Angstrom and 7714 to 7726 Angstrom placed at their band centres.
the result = 0.034 mag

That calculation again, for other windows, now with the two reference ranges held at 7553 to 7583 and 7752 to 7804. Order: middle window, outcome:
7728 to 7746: 0.09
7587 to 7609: -0.06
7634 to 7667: 0.01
